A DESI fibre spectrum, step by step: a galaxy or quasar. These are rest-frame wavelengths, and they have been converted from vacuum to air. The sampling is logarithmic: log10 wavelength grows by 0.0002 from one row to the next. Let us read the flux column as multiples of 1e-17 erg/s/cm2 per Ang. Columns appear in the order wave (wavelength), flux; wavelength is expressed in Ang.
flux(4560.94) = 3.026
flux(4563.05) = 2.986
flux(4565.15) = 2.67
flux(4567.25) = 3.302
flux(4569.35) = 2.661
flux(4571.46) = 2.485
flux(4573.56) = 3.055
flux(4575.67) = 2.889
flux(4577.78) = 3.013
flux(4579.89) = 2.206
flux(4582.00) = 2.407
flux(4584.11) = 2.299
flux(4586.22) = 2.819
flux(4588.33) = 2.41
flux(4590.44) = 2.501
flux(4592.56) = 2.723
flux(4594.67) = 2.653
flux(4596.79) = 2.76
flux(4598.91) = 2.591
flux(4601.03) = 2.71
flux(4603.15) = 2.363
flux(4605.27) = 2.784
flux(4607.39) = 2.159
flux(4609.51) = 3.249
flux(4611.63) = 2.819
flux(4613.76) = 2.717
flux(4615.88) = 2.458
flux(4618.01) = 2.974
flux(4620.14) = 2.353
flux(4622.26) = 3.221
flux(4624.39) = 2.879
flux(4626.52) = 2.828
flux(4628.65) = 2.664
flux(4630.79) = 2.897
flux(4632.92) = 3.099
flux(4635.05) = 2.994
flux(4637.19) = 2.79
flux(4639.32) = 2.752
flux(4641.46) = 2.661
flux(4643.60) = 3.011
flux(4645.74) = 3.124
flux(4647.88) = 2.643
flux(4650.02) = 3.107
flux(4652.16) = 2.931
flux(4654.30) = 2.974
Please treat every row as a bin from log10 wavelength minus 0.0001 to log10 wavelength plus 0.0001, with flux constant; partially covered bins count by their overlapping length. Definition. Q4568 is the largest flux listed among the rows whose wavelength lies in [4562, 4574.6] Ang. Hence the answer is 3.302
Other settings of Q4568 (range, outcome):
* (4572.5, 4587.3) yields 3.055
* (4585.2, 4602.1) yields 2.819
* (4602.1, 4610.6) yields 3.249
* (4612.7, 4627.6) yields 3.221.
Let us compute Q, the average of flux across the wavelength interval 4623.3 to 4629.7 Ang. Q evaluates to 2.79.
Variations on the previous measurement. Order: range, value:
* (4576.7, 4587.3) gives 2.55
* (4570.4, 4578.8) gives 2.86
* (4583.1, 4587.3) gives 2.56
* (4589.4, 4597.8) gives 2.66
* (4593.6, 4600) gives 2.67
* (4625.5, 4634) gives 2.87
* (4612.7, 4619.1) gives 2.71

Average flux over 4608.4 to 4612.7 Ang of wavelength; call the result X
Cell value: 3.02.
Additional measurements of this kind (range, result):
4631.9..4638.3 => 2.96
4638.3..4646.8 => 2.89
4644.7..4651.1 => 2.96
